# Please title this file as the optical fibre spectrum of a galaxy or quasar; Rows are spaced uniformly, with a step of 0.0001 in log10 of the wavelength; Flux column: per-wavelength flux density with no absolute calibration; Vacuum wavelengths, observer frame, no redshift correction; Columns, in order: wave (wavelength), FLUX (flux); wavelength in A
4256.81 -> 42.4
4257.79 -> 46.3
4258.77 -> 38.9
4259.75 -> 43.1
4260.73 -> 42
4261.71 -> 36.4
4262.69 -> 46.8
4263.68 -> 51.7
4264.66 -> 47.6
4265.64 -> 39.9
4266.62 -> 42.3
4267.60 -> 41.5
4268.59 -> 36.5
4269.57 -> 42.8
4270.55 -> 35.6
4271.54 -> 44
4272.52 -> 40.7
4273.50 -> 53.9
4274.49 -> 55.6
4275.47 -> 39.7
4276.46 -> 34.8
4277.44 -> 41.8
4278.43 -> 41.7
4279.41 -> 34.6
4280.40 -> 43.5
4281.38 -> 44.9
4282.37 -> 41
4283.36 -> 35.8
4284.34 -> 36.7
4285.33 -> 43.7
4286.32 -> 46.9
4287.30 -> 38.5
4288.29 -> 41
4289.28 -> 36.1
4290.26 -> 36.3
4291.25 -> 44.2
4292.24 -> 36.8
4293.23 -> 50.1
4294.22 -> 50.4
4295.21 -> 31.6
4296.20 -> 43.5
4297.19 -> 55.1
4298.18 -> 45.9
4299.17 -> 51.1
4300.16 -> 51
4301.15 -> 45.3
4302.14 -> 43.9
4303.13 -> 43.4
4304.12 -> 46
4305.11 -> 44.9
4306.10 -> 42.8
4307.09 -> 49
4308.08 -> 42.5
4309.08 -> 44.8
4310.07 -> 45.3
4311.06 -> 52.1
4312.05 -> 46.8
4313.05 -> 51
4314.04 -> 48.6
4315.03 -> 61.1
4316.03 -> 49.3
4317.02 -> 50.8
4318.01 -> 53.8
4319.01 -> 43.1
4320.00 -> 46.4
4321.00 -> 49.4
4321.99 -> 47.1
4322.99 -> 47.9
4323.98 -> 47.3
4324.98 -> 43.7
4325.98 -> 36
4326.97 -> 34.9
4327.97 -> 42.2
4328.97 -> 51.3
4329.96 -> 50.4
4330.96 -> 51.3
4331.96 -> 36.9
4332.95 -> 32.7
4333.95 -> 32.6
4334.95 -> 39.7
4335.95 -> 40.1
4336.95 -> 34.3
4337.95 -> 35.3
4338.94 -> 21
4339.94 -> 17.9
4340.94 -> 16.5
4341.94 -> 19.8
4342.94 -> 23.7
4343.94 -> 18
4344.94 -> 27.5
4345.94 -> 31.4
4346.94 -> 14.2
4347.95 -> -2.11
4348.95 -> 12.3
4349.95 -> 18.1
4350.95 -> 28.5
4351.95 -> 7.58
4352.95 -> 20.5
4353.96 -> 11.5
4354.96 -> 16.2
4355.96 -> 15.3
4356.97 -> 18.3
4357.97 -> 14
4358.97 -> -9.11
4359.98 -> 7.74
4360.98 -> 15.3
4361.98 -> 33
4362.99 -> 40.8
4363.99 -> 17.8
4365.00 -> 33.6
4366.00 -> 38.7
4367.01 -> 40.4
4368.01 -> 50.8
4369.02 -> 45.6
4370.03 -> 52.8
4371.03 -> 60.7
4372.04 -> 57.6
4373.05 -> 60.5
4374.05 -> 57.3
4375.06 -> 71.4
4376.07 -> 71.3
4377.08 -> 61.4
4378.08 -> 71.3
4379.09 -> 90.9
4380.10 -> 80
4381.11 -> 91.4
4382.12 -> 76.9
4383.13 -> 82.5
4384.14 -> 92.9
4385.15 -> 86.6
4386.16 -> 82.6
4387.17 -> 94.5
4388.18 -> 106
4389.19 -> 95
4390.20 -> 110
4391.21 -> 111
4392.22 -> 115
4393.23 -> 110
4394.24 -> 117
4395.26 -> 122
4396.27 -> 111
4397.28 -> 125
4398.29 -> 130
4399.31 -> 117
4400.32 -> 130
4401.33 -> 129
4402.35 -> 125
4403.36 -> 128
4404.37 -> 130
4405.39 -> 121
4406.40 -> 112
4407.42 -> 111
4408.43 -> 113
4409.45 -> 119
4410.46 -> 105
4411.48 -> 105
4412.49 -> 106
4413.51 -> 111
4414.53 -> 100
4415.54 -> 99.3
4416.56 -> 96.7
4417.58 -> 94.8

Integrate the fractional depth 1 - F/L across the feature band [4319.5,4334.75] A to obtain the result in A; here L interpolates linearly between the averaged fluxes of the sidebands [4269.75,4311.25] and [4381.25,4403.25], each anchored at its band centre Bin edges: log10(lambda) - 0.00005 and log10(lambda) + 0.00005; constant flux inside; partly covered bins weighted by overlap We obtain 5.3 A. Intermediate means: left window 43.4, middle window 43.3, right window 108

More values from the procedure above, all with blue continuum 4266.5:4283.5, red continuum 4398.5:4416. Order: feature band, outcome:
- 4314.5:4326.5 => 3.4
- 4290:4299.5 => 1.5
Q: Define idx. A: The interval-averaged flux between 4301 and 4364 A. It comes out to 33.8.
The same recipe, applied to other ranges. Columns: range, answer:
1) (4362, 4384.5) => 60.4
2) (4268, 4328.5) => 44.3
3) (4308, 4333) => 46.7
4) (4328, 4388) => 41.3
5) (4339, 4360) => 15.9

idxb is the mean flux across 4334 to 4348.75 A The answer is 24.1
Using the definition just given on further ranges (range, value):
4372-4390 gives 80.5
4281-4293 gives 40.3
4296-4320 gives 48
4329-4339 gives 38.8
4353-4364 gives 16.5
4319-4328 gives 43.9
